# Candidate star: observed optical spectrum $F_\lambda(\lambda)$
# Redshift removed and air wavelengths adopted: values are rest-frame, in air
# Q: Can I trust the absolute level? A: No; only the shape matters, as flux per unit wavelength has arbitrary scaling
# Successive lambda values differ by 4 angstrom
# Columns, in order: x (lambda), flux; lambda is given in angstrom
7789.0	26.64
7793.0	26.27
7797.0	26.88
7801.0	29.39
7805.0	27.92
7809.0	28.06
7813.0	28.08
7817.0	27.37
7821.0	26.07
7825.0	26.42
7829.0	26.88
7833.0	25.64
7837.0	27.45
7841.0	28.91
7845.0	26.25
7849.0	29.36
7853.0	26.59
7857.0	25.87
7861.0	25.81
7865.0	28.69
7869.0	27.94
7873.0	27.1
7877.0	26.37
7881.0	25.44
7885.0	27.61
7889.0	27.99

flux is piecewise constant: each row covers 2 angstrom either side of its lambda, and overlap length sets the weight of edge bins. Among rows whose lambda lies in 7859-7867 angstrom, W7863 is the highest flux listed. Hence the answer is 28.69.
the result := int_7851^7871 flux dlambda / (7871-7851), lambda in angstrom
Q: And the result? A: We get 27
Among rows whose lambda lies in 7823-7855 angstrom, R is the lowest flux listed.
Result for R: 25.64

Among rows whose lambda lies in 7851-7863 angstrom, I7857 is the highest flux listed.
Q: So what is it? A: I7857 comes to 26.59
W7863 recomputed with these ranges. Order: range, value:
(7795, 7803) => 29.39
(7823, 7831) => 26.88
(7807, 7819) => 28.08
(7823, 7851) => 29.36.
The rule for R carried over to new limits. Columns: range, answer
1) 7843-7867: 25.81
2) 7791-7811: 26.27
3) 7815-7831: 26.07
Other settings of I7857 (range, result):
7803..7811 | 28.06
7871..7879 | 27.1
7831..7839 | 27.45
